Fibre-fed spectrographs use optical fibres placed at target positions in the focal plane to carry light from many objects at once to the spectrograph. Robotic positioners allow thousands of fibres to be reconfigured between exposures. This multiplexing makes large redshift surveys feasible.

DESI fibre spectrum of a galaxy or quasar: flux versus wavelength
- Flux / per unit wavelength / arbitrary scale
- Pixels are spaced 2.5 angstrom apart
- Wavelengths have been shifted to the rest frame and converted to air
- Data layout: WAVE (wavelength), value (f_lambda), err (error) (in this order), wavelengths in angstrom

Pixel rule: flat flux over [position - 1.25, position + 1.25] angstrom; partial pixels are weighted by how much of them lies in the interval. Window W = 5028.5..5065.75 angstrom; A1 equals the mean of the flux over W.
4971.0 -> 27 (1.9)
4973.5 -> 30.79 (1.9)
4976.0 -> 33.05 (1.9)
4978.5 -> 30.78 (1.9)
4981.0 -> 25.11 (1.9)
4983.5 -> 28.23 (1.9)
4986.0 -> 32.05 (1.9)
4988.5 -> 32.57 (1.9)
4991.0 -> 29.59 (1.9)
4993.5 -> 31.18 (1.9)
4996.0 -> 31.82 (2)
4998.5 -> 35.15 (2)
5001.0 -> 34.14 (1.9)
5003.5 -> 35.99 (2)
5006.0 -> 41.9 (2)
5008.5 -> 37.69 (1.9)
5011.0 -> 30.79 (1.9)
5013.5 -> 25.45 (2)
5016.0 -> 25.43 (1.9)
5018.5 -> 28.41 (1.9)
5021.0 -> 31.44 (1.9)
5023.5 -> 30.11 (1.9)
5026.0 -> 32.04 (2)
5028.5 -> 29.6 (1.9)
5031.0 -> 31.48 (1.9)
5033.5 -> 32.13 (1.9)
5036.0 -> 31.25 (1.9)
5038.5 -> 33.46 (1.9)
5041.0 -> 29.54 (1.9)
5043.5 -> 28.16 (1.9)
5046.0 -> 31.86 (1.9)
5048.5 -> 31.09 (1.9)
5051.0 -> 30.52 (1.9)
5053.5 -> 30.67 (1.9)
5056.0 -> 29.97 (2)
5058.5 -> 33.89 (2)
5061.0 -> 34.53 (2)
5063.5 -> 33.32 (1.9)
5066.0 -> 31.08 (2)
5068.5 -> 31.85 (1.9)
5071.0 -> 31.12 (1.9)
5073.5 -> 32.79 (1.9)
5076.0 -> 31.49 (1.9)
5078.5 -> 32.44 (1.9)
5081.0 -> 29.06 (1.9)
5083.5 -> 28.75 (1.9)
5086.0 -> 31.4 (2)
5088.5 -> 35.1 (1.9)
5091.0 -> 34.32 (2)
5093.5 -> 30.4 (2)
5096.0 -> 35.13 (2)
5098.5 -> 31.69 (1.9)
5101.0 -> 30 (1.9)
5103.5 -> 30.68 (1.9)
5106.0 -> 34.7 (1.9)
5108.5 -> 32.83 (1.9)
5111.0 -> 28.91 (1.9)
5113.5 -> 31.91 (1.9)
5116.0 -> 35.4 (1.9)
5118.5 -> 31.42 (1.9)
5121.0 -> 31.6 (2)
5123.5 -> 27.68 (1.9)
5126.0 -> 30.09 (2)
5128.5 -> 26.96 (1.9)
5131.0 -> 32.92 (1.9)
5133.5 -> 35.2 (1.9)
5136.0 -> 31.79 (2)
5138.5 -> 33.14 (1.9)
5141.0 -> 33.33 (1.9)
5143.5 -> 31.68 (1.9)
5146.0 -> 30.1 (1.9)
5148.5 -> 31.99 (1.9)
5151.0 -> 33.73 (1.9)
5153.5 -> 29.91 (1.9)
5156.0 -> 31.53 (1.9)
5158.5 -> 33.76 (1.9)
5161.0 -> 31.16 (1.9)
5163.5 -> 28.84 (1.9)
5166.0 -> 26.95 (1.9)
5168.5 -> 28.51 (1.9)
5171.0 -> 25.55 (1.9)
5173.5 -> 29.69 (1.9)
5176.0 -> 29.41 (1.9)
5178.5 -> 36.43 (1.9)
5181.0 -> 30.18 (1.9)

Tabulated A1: 31.5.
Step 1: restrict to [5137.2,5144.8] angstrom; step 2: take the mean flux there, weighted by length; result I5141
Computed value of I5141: 32.7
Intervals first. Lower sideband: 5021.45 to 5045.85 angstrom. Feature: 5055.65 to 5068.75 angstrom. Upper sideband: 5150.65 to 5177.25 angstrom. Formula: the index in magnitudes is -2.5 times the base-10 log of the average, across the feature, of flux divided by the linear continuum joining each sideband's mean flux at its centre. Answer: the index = -0.07 mag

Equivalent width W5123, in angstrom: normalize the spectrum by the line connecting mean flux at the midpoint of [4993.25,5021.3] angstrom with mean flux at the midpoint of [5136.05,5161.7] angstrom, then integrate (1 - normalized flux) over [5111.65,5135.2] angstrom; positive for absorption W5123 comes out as 0.5 angstrom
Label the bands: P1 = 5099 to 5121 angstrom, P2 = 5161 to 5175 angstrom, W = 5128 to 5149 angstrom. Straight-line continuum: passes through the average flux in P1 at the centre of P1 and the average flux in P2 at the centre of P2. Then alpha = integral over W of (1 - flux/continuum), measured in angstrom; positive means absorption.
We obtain -1.4 angstrom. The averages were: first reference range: 31.9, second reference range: 28.2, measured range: 32.1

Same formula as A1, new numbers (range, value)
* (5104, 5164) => 31.7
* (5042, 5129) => 31.5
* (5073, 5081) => 31.7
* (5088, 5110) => 32.6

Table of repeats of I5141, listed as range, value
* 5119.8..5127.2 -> 29.8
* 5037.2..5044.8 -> 30.4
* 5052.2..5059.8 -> 31.5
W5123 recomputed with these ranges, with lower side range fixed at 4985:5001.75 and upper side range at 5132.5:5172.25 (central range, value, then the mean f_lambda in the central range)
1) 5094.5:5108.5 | -0.4 angstrom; 32.4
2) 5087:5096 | -0.6 angstrom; 33.5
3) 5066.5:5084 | 0.3 angstrom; 31.2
